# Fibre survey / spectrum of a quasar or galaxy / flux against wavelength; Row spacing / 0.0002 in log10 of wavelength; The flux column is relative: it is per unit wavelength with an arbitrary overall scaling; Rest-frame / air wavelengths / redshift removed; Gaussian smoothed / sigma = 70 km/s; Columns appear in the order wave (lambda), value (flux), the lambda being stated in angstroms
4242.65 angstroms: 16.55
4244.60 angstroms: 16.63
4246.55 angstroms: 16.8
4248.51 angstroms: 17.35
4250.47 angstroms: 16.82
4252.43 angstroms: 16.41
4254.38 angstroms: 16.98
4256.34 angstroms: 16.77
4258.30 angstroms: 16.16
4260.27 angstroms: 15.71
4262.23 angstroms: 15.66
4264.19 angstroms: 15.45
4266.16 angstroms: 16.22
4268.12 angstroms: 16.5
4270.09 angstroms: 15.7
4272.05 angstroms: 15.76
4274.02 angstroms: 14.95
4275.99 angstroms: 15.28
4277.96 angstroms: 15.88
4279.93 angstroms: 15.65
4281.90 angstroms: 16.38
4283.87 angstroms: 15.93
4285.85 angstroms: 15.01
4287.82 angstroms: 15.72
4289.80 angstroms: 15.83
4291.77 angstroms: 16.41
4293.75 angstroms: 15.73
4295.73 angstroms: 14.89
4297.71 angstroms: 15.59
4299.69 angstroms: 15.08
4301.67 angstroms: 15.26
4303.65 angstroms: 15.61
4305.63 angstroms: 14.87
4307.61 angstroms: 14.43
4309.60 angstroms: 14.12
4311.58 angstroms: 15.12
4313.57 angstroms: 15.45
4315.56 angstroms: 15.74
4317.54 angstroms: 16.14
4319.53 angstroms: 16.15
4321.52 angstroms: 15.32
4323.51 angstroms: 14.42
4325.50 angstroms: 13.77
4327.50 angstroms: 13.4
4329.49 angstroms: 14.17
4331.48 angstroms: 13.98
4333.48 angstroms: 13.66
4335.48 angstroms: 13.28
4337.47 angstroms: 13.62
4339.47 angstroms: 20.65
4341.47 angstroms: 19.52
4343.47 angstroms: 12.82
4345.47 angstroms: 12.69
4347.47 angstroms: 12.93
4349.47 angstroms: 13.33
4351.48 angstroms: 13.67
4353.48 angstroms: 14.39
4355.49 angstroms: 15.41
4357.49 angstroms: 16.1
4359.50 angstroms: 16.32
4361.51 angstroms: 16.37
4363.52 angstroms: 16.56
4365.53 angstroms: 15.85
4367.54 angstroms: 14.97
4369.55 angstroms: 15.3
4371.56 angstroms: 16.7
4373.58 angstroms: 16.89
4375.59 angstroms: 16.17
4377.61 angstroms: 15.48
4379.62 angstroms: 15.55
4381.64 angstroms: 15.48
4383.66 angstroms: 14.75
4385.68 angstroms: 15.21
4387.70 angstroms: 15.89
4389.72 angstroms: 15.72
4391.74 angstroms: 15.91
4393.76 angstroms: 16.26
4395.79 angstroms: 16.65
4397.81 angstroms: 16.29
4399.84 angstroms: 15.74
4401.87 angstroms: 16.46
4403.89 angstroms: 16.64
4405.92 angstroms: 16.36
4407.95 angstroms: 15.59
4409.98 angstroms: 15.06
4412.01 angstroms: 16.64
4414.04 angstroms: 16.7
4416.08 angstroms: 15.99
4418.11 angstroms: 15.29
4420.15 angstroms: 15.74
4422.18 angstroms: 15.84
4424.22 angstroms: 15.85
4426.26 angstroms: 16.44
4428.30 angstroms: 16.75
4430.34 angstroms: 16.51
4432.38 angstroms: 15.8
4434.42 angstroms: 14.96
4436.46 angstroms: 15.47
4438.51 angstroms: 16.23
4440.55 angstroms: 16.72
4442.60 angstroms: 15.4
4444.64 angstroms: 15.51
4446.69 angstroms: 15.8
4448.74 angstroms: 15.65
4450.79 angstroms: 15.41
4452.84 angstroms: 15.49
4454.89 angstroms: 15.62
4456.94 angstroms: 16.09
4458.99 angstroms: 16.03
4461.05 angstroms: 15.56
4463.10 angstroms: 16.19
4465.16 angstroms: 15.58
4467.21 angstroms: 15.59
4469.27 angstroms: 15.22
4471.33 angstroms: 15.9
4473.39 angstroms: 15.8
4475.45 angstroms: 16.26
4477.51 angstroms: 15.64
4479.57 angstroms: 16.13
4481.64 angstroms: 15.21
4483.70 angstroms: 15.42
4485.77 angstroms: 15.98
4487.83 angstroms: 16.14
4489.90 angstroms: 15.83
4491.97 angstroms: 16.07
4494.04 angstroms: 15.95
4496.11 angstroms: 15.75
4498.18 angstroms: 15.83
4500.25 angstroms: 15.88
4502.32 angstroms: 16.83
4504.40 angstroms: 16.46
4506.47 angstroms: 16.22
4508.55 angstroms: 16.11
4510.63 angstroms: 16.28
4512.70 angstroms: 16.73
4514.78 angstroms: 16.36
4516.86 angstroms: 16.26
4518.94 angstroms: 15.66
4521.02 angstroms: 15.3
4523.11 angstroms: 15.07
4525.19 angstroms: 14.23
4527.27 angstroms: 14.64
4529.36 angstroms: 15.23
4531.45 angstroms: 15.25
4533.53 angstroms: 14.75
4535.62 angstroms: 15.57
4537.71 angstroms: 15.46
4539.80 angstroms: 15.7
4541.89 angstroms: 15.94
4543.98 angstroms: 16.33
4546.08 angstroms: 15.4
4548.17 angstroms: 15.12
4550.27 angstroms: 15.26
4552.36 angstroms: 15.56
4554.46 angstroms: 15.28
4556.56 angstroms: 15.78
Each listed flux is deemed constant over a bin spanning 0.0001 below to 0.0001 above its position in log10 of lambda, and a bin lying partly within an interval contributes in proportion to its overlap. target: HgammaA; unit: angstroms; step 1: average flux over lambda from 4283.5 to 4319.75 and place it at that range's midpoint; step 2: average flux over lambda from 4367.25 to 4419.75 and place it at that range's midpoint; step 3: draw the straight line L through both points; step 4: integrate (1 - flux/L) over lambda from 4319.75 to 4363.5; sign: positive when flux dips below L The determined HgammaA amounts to 2.26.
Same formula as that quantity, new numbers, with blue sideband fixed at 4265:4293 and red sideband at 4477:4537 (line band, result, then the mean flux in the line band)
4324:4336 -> 1.5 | 13.7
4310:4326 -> 0.5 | 15.3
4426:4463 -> -0.2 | 15.9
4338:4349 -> 0.2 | 15.5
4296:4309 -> 0.6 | 15.1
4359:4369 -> -0.1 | 16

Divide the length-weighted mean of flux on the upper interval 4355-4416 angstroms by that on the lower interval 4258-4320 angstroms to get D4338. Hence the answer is 1.0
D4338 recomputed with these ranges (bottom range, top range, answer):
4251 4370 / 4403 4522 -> 1.04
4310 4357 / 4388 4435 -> 1.09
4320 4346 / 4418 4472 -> 1.07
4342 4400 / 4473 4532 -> 1.03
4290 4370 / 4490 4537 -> 1.04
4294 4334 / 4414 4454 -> 1.06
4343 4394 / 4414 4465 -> 1.04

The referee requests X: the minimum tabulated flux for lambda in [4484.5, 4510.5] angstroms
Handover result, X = 15.75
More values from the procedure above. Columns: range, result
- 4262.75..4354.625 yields 12.69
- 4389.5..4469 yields 14.96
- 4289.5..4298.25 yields 14.89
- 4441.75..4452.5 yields 15.4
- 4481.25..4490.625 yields 15.21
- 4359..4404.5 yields 14.75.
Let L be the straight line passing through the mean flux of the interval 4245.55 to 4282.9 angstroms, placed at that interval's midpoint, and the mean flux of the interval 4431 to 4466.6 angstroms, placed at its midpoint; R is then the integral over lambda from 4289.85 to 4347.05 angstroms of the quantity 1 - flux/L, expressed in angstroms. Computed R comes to 3.43 angstroms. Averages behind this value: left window 16.1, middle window 15.1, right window 15.7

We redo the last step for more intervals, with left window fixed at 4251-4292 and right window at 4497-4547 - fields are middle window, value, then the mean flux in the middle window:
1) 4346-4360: 1.2 angstroms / 14.5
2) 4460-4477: 0.0 angstroms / 15.8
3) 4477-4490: 0.0 angstroms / 15.8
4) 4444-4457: 0.1 angstroms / 15.6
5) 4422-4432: -0.3 angstroms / 16.3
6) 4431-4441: 0.0 angstroms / 15.8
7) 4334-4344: -0.1 angstroms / 16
